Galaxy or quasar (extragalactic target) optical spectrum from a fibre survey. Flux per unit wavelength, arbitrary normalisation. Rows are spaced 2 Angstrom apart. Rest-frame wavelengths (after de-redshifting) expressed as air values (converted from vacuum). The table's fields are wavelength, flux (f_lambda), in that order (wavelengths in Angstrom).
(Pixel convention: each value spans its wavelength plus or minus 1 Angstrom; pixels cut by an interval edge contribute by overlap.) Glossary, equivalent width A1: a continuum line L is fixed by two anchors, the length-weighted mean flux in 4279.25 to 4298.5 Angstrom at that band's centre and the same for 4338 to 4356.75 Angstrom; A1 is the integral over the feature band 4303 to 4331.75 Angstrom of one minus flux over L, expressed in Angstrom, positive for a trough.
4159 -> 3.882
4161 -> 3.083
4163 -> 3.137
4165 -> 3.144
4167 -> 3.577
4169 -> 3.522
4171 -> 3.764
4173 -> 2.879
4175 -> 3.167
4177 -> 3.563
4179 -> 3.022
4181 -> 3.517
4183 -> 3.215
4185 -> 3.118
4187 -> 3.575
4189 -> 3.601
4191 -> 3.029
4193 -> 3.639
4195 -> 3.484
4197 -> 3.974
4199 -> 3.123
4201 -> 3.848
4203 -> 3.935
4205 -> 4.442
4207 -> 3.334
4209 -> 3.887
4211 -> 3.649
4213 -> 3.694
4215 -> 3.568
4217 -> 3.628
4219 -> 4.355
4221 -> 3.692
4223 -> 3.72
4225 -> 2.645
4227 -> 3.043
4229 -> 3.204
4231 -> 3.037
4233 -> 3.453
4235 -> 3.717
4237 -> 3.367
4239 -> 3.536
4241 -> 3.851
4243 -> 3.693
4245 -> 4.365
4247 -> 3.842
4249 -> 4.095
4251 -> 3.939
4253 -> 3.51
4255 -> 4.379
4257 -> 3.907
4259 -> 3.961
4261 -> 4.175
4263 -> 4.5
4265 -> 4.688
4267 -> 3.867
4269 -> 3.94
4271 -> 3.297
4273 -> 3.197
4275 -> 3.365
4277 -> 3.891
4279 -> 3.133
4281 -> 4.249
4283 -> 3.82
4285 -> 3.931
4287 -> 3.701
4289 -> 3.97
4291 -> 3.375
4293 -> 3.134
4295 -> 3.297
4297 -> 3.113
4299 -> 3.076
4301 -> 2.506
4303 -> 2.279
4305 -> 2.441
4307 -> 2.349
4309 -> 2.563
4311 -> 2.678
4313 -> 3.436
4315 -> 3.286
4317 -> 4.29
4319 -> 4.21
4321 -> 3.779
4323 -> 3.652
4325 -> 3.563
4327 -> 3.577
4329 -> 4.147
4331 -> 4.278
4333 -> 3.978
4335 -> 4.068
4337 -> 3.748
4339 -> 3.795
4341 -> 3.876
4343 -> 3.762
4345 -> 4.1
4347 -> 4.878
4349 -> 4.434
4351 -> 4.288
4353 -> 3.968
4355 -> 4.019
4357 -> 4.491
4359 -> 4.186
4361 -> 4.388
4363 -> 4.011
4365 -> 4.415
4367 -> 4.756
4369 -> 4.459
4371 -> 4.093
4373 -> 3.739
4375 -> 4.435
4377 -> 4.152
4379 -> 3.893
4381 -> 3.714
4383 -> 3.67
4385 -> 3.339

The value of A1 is 3.5 Angstrom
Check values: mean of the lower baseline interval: 3.59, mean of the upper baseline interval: 4.14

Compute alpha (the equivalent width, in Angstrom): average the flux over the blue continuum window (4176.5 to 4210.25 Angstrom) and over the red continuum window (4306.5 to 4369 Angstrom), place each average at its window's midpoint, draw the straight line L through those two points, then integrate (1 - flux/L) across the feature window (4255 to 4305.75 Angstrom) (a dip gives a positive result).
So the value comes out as 2.6 Angstrom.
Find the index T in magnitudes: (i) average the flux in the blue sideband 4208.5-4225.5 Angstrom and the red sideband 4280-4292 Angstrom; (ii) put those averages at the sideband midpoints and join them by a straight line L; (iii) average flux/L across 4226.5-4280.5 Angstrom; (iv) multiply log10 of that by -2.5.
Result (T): 0.00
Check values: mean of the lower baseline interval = 3.67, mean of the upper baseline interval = 3.84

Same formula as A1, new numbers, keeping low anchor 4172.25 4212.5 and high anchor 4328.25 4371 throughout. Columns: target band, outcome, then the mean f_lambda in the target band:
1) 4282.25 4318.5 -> 7.14 Angstrom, 3.19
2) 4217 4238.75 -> 1.32 Angstrom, 3.44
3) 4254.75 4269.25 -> -1.41 Angstrom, 4.18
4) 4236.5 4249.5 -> -0.35 Angstrom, 3.83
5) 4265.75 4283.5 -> 0.99 Angstrom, 3.65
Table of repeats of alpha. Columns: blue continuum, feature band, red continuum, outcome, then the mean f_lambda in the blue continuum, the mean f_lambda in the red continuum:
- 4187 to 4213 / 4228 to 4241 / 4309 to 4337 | 0.9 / 3.66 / 3.72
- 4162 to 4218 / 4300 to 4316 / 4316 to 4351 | 5.0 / 3.5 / 4.02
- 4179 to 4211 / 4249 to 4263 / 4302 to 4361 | -1.5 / 3.57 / 3.74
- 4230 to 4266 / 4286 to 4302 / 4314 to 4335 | 2.5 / 3.89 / 3.89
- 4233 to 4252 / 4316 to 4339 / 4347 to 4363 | 1.3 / 3.8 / 4.28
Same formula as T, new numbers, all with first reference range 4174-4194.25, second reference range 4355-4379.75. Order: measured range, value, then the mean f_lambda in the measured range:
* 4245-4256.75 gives -0.09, 3.99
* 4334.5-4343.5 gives 0.07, 3.84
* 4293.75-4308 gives 0.39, 2.73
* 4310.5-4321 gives 0.10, 3.64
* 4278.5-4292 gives 0.02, 3.76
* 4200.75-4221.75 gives -0.10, 3.82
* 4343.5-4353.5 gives -0.04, 4.32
